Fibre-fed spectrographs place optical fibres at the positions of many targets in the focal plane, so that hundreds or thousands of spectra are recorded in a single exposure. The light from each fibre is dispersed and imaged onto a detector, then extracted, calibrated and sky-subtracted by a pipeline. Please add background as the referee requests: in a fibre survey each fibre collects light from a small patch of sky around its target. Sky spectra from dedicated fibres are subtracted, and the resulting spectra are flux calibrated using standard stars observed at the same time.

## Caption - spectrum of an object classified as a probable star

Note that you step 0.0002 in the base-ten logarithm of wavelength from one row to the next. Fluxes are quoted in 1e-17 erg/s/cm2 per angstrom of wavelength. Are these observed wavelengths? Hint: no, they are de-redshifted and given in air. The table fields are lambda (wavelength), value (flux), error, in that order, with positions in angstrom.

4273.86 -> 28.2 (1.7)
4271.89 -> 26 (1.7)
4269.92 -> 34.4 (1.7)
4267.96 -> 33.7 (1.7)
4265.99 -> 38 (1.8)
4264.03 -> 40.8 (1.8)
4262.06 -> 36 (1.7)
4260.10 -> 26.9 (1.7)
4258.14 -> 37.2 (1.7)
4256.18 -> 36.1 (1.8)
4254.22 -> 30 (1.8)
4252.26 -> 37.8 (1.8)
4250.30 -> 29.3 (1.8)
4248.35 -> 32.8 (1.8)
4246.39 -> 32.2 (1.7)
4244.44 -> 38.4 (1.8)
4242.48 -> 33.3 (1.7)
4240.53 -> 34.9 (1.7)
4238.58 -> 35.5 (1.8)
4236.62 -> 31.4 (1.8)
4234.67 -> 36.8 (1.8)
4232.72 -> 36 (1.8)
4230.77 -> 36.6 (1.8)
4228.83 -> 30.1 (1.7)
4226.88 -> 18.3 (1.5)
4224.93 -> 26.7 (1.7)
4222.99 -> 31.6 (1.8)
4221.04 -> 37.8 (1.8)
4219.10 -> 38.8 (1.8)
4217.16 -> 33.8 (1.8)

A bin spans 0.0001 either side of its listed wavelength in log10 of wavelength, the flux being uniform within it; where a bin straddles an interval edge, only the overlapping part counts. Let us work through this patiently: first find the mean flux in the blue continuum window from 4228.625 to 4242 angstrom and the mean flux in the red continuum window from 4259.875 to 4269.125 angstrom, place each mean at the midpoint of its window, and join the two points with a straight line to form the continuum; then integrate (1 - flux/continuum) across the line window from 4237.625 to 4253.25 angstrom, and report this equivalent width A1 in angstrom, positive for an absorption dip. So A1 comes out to 0.3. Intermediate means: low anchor 34.7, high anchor 35.7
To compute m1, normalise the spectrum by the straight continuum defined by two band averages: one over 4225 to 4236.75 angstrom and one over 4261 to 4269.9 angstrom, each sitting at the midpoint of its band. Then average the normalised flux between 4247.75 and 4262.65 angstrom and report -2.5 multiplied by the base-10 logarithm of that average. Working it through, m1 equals 0.06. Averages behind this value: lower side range 31.2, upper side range 36.7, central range 33.2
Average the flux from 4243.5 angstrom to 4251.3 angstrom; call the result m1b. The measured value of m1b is 33.2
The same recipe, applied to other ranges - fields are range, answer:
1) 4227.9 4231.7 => 33.4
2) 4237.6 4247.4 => 34.8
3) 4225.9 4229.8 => 24.2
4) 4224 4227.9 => 22.5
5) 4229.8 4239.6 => 35.2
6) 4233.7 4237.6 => 34.1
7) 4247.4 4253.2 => 33.3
